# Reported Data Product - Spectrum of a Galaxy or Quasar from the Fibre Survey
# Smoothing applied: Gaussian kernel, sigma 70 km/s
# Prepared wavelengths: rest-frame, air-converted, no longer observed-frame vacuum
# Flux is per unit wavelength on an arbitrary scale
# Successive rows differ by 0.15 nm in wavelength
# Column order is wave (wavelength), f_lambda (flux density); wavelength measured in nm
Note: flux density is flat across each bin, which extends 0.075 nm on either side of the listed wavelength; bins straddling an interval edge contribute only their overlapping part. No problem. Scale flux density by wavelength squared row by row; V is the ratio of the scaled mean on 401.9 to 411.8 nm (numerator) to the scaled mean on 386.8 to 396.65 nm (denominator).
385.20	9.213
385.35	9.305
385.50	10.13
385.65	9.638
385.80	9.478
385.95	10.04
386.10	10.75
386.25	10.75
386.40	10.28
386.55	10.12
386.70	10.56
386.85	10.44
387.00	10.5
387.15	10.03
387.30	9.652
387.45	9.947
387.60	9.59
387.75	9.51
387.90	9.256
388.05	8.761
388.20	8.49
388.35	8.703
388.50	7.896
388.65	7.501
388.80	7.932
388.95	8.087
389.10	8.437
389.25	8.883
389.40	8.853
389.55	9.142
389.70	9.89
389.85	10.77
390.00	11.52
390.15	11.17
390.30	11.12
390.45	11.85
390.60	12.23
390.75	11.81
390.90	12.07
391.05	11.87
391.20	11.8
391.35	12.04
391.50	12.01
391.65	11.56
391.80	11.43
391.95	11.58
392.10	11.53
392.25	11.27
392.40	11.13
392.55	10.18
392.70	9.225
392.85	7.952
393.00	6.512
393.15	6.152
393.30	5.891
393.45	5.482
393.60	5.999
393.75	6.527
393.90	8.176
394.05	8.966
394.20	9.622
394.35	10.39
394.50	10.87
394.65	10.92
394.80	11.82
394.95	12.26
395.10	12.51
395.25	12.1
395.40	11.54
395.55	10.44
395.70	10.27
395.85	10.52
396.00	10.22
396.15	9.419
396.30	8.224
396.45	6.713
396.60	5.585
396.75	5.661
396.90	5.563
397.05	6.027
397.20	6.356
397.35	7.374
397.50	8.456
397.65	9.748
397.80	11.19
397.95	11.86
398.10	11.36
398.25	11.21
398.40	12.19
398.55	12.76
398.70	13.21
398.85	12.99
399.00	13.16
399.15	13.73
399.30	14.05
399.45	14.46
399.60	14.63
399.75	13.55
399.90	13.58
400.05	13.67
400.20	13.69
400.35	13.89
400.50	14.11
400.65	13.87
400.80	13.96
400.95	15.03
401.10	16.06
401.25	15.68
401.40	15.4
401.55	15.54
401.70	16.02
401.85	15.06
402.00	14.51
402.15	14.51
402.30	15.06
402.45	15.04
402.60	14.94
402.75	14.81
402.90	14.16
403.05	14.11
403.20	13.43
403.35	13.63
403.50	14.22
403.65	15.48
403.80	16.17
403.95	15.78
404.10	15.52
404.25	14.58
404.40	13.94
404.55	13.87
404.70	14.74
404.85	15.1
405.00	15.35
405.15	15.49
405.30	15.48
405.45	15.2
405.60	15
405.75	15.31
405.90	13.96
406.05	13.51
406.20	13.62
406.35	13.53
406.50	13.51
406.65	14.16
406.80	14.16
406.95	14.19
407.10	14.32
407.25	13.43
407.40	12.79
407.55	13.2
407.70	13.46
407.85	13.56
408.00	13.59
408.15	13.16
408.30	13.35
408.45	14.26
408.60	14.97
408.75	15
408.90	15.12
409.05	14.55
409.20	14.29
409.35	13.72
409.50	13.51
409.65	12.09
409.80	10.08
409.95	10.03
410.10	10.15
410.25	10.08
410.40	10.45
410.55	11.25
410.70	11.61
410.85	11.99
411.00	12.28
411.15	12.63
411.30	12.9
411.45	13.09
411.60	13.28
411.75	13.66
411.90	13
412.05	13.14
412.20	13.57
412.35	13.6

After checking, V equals 1.52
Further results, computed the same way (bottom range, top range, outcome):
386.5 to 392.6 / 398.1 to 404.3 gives 1.48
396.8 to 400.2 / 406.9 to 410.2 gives 1.22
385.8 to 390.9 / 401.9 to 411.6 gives 1.53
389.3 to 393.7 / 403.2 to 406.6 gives 1.55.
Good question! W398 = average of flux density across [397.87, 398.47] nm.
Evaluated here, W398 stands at 11.6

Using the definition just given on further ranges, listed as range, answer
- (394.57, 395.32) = 11.9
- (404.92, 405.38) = 15.4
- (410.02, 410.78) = 10.7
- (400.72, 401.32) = 15.2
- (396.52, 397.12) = 5.71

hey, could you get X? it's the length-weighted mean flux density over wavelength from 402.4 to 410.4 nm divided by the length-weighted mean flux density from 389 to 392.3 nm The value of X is 1.3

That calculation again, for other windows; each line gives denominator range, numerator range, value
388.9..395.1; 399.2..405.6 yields 1.47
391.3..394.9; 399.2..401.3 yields 1.51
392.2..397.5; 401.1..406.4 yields 1.69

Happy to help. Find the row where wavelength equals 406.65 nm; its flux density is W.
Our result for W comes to 14.16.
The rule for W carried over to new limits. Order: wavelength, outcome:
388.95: 8.087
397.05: 6.027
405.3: 15.48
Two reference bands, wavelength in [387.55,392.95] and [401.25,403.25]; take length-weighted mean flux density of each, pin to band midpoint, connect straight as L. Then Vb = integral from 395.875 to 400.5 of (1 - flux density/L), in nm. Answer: 0.87 nm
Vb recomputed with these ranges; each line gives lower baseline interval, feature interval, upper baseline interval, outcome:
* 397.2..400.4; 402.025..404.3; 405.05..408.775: -0.26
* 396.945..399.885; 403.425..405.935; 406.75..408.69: -0.39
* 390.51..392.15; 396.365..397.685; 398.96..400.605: 0.65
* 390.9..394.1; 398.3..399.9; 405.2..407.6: -0.24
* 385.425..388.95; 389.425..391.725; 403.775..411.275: -0.25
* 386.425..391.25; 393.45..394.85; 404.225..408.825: 0.28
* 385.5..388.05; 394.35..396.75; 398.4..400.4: 0.46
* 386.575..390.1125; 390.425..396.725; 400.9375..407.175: 0.65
